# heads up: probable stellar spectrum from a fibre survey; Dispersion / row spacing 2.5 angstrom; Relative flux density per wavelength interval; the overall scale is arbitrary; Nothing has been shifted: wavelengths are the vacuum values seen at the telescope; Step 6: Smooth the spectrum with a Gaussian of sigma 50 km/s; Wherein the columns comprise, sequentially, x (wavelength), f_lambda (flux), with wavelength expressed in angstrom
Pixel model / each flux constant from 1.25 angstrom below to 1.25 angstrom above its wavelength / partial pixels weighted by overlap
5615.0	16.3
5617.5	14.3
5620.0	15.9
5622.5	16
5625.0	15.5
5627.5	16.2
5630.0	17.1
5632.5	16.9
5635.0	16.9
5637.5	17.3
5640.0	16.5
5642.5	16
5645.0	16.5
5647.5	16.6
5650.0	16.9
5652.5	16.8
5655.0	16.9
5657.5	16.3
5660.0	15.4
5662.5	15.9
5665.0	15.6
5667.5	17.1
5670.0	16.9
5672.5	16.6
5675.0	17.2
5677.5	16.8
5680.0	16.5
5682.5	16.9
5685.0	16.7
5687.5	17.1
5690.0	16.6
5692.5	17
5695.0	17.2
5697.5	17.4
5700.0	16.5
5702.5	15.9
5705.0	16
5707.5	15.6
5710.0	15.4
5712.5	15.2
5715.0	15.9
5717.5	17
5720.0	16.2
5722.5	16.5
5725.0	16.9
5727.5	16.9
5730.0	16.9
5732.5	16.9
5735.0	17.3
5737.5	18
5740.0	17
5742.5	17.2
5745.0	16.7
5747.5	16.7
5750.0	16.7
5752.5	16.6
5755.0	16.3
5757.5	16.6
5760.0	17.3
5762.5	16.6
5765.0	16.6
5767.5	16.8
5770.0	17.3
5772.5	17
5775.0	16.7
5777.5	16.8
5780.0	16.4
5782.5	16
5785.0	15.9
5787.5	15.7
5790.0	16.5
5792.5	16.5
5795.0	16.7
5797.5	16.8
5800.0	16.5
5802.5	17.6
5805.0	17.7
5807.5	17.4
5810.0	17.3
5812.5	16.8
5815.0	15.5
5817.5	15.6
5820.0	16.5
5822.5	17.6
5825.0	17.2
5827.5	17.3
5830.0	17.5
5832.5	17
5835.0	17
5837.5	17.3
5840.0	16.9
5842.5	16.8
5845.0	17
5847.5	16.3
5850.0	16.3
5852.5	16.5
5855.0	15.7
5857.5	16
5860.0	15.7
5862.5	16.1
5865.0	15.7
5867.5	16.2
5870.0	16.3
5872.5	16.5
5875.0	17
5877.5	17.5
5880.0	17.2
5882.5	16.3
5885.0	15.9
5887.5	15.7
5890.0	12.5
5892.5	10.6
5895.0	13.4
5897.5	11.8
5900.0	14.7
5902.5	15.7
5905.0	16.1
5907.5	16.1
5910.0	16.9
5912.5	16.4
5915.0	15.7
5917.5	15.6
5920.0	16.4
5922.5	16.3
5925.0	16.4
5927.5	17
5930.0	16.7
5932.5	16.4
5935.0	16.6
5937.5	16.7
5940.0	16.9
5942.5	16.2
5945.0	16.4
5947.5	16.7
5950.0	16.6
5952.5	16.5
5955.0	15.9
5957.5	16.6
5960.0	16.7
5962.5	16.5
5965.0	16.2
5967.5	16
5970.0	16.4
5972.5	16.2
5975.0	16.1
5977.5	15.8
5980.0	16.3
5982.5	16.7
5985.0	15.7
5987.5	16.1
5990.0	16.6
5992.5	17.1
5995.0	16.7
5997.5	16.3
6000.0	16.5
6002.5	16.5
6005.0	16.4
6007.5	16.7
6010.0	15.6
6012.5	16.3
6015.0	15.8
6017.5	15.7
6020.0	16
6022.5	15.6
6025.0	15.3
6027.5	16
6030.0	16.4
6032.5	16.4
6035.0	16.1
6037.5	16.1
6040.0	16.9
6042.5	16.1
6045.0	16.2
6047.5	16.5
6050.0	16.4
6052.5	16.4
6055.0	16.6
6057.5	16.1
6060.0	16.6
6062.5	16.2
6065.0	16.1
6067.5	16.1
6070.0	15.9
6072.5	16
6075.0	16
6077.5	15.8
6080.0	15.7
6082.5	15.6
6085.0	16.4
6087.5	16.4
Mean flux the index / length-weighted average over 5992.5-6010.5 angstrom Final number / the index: 16.5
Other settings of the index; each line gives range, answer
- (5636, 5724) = 16.5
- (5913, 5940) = 16.4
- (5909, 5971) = 16.4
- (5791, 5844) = 16.9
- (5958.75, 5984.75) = 16.3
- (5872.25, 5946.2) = 15.8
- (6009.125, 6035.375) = 15.9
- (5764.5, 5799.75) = 16.5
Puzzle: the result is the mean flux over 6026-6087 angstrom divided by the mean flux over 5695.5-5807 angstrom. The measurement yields 1.0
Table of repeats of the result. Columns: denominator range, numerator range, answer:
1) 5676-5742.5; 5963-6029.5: 0.97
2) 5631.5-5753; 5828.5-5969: 0.97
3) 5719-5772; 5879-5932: 0.91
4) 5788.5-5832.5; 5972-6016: 0.97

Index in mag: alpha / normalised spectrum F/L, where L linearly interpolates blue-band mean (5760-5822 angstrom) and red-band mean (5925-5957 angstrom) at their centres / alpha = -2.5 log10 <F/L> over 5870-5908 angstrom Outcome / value 0.10 mag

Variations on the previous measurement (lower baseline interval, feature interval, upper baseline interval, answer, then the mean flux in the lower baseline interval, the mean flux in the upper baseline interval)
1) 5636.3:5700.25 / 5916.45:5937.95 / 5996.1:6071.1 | -0.01 mag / 16.7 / 16.2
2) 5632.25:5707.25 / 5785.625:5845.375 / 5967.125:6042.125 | -0.03 mag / 16.6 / 16.2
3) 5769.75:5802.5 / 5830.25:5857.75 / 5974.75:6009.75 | -0.01 mag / 16.5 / 16.4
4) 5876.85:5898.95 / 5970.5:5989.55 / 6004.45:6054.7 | -0.04 mag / 14.5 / 16.2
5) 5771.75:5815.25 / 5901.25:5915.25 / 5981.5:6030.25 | 0.02 mag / 16.7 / 16.2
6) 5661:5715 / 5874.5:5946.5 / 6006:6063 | 0.04 mag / 16.5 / 16.2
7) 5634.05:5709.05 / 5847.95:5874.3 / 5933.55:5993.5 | 0.02 mag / 16.6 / 16.4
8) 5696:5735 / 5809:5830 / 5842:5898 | -0.06 mag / 16.4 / 15.6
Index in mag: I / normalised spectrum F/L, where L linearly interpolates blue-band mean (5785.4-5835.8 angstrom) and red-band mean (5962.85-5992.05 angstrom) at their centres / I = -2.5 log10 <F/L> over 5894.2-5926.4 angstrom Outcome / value 0.06 mag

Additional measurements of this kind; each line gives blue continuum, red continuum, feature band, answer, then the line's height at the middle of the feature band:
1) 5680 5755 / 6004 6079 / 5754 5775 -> -0.02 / 16.6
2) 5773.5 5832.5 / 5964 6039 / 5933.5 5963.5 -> -0.01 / 16.3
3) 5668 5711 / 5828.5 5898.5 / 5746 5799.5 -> -0.02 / 16.3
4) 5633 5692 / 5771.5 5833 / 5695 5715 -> 0.04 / 16.7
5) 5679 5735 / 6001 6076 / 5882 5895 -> 0.17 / 16.3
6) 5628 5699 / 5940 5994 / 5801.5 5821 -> -0.02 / 16.5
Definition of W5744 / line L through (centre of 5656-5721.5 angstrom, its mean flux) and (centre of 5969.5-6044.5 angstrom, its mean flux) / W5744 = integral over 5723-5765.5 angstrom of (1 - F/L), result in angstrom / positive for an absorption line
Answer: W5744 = -1.3 angstrom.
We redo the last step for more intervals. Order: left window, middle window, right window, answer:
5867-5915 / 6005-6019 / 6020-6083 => -0.1 angstrom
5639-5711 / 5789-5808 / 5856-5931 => -1.1 angstrom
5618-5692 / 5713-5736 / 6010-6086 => -0.3 angstrom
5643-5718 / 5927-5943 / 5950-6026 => -0.4 angstrom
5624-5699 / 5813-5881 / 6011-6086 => -0.9 angstrom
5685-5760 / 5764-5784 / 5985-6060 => -0.1 angstrom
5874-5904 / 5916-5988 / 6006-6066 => -4.4 angstrom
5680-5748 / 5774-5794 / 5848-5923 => -0.1 angstrom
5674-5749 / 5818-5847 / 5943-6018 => -0.9 angstrom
